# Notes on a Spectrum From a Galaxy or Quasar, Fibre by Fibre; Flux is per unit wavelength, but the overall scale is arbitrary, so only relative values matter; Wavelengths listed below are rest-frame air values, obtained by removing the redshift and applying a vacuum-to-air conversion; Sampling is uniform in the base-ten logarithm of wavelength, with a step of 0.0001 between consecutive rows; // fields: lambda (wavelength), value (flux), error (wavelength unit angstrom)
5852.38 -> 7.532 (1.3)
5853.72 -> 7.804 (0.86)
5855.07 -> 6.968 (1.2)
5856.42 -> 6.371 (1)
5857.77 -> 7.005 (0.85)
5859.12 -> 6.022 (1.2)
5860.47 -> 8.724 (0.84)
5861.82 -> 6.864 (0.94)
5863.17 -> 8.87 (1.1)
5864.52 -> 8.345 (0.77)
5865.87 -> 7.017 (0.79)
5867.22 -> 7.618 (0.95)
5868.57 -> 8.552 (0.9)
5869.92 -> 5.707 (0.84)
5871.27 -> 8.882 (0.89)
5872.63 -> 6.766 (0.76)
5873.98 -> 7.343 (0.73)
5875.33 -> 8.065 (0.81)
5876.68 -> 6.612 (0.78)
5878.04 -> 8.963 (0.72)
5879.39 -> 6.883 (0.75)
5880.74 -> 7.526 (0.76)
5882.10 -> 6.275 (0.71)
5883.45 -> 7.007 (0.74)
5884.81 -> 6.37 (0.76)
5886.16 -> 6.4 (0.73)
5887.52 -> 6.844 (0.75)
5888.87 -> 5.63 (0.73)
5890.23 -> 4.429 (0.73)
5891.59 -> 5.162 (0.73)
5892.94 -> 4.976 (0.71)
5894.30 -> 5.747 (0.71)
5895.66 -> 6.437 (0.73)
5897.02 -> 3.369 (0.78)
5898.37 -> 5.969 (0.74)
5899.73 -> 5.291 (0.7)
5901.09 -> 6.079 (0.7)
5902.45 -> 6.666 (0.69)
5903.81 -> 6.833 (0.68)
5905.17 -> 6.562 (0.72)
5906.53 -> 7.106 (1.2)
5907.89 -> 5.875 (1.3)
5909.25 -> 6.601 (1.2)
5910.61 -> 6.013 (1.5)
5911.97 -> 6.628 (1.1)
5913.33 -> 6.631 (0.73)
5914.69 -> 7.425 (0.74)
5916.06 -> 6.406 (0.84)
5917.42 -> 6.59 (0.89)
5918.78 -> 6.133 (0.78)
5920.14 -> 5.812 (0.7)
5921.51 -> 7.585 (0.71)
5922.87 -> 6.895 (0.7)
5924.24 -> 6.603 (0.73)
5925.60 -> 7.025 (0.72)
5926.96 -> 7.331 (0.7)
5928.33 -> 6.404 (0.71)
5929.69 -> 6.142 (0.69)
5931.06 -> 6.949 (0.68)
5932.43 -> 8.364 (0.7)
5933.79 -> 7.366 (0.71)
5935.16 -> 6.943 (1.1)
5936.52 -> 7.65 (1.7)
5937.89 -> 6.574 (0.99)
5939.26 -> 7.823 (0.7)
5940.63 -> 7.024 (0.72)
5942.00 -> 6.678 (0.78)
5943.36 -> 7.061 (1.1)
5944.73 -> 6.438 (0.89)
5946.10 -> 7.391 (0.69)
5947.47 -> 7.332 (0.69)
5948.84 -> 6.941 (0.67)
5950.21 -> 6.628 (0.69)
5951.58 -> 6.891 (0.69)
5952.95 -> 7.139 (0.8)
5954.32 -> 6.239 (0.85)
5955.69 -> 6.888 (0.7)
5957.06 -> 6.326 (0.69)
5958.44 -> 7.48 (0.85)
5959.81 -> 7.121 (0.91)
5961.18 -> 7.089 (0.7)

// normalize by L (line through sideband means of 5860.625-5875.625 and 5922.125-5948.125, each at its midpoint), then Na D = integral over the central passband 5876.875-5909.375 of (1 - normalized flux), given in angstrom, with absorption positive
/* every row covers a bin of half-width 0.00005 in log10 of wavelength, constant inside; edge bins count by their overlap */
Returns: 5.39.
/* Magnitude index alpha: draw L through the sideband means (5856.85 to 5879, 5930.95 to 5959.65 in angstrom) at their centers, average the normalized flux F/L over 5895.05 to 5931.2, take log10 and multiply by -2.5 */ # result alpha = 0.13 mag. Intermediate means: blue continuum 7.56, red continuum 7.06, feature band 6.41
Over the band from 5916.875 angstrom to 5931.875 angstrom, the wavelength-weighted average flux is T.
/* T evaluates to 6.69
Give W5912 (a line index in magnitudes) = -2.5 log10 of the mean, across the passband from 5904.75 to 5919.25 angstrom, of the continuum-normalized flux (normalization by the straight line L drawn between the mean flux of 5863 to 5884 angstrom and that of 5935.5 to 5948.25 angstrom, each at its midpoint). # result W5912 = 0.11 mag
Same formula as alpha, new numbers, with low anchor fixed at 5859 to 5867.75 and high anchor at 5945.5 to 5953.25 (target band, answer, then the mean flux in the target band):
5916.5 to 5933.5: 0.064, 6.83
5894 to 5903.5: 0.293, 5.69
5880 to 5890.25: 0.176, 6.43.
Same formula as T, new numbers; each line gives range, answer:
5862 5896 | 6.9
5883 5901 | 5.66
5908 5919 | 6.54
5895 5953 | 6.69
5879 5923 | 6.24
